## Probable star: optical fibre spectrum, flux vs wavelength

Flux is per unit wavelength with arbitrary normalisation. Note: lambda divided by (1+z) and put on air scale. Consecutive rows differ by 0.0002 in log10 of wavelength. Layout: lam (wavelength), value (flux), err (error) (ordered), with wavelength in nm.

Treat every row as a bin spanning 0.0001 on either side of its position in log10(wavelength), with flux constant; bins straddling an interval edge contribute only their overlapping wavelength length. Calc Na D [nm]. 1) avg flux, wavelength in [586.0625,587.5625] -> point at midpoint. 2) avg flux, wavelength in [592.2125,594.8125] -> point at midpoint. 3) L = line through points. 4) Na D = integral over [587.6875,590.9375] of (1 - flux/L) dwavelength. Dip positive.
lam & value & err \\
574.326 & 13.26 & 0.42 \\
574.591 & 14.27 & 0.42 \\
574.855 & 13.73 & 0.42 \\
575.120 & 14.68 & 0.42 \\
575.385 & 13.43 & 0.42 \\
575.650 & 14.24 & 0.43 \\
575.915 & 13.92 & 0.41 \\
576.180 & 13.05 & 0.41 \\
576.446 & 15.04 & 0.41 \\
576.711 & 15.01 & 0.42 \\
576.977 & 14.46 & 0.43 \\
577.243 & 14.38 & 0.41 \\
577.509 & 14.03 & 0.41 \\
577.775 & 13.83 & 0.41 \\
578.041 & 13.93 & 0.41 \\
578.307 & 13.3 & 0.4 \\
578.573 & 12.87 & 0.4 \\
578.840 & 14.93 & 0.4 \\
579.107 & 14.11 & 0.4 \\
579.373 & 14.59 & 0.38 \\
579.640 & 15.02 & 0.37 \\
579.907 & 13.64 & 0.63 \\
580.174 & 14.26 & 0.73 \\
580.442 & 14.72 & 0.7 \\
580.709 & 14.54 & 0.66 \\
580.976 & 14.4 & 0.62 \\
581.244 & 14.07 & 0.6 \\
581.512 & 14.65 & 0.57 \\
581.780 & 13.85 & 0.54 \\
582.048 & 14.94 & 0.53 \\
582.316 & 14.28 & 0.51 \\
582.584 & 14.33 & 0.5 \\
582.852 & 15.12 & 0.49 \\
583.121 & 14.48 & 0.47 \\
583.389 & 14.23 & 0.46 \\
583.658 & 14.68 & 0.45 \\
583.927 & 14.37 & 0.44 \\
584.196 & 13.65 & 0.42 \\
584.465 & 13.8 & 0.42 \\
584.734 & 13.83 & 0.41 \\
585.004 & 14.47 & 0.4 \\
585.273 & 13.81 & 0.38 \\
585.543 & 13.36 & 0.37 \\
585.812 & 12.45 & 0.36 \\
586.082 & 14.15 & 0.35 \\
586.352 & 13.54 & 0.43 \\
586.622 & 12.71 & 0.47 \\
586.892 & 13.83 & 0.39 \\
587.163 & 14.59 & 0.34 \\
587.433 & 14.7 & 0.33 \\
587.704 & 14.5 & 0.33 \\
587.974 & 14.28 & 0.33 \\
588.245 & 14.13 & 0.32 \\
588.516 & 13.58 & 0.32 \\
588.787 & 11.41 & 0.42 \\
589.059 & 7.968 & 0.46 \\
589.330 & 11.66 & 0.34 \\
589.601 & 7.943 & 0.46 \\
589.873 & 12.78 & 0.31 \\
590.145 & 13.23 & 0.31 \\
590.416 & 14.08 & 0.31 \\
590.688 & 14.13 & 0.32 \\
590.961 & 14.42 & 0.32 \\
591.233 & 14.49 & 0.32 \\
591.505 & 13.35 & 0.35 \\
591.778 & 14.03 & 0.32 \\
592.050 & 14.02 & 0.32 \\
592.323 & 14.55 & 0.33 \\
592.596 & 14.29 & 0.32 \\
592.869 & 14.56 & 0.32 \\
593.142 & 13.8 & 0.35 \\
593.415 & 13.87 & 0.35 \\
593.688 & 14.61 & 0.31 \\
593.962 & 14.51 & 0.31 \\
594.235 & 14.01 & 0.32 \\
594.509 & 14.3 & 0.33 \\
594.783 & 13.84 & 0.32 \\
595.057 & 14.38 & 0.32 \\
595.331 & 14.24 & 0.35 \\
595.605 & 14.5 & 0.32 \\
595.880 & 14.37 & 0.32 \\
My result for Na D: 0.362 nm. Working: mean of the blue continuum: 13.9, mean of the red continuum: 14.2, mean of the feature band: 12.5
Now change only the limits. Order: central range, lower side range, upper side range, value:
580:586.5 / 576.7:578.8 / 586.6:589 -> -0.19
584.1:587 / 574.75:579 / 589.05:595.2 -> 0.04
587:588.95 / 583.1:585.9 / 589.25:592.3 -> -0.04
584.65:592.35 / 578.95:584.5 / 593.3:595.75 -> 0.55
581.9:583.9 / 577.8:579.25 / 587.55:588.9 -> -0.12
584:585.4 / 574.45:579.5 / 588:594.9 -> -0.02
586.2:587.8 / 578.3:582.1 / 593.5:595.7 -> 0.04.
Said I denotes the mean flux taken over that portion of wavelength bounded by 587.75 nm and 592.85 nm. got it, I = 13.1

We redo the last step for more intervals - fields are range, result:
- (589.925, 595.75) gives 14.1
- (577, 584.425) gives 14.3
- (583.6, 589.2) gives 13.5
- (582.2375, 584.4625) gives 14.4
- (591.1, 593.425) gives 14.1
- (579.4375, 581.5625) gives 14.4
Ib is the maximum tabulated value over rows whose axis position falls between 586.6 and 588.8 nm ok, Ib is 14.7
